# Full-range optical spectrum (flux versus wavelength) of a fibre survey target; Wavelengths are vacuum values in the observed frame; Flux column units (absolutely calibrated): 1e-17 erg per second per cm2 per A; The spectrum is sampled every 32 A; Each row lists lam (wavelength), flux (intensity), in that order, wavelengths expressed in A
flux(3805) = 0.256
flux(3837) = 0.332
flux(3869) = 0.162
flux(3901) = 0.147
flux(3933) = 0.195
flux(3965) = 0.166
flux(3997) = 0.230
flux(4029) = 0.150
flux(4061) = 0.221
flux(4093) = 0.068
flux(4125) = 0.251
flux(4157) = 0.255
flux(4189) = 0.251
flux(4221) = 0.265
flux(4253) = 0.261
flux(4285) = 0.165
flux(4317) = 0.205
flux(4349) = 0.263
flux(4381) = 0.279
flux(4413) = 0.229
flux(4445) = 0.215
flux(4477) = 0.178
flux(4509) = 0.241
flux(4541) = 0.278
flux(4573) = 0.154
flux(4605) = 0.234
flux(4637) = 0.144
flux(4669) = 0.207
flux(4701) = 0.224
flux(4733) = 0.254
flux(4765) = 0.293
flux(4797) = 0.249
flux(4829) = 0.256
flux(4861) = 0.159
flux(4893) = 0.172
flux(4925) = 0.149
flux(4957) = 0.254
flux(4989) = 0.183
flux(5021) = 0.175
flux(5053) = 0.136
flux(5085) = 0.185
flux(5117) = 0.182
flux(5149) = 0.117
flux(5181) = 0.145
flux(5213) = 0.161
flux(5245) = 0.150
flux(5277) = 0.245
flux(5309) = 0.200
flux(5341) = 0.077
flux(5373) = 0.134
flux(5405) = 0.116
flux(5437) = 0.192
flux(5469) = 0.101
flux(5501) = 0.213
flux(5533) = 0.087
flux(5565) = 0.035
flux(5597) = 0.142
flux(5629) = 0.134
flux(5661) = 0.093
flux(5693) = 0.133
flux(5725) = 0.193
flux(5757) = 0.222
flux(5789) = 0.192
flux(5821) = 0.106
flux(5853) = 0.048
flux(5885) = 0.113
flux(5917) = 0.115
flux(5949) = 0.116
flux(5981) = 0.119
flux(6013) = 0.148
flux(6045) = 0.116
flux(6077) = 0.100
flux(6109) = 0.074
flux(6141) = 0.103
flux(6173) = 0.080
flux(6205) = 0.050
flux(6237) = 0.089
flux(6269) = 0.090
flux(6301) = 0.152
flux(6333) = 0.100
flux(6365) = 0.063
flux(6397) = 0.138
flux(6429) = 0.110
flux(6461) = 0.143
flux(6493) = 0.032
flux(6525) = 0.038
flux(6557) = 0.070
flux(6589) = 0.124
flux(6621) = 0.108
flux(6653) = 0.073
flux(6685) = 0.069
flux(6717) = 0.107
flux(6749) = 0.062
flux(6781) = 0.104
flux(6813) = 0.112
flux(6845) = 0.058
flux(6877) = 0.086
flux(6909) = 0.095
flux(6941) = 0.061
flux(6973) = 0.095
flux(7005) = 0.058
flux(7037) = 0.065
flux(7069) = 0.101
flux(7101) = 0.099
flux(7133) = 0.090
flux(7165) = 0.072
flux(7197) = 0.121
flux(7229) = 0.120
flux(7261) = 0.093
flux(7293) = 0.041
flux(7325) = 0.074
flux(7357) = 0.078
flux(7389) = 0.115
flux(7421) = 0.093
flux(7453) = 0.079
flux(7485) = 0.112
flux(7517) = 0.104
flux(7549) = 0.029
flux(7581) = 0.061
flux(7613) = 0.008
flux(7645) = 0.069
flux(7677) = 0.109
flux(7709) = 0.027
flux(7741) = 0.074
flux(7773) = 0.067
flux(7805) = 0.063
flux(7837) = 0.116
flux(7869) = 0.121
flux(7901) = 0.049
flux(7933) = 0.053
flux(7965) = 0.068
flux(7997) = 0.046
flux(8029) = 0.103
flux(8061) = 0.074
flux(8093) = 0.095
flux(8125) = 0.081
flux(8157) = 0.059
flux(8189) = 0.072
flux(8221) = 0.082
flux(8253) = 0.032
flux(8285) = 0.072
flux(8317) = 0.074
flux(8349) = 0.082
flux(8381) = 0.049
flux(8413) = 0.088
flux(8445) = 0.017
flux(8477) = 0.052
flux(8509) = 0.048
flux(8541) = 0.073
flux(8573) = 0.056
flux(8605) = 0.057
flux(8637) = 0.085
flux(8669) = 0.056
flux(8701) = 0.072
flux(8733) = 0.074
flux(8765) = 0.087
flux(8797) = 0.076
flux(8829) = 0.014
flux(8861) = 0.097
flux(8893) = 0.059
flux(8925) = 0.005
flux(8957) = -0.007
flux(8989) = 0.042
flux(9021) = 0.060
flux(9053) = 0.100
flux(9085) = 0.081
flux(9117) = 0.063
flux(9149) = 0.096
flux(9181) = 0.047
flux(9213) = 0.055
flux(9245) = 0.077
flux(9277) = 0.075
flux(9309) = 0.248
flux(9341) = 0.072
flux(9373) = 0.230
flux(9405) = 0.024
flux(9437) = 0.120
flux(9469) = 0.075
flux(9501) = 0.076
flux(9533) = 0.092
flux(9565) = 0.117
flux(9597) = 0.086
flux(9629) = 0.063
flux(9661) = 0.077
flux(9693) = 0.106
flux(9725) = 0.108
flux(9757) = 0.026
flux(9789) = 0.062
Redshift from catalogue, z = 0.46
